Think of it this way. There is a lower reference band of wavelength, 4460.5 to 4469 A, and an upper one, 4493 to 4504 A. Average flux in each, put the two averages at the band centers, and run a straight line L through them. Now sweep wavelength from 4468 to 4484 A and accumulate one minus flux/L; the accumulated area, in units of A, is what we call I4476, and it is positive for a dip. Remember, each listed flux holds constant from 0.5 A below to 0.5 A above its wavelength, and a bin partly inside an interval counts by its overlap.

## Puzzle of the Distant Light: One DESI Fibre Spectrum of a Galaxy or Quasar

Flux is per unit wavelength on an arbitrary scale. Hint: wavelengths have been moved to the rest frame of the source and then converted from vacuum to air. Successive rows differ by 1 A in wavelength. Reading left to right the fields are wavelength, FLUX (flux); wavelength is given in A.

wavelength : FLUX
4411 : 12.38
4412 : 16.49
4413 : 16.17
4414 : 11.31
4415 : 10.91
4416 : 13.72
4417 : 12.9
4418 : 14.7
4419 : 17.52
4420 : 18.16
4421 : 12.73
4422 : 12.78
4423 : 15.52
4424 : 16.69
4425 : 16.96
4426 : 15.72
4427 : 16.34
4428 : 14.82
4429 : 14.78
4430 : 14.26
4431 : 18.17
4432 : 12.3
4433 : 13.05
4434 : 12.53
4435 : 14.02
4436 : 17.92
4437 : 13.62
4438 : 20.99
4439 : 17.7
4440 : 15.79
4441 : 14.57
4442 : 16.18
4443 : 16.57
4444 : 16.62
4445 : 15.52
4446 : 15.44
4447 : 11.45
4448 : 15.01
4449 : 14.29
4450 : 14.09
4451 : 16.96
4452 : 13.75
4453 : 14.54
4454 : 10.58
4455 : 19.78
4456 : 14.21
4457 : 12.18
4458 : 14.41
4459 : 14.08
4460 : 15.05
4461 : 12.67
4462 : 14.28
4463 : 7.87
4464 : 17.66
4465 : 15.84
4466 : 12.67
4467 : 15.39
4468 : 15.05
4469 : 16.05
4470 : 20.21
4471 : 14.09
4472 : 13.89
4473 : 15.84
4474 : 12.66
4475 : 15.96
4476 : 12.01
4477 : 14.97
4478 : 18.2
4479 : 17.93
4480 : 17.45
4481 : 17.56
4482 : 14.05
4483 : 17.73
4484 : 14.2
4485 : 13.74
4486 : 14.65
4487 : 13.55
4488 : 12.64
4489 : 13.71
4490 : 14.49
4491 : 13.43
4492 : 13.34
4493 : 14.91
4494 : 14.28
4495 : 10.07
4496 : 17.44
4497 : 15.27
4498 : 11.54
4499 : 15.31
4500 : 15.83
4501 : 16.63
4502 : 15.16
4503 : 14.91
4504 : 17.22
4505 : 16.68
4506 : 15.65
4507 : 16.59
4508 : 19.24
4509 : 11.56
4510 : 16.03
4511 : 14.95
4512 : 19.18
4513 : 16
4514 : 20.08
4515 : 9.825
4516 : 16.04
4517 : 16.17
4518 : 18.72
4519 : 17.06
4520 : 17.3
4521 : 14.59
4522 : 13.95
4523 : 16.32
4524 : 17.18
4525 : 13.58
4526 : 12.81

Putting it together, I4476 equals -1.7 A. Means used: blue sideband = 14.1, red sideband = 14.8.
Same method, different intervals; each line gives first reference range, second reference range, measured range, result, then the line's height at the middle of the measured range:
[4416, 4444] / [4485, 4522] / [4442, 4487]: 1.22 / 15.3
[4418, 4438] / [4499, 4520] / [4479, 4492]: 0.88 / 15.9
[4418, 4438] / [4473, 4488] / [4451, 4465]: 1.07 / 15.3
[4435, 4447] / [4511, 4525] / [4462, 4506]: 3.36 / 16.2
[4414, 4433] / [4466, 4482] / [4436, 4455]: -0.28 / 15.2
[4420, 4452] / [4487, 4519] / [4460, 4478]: 0.73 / 15.3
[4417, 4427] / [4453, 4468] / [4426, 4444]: -0.60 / 15.1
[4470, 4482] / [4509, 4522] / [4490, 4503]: 1.15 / 15.9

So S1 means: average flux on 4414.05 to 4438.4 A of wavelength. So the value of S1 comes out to 15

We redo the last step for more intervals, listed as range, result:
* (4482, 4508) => 14.8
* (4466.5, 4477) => 15.1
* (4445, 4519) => 15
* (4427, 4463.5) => 14.7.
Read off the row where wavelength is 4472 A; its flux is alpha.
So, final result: 13.89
